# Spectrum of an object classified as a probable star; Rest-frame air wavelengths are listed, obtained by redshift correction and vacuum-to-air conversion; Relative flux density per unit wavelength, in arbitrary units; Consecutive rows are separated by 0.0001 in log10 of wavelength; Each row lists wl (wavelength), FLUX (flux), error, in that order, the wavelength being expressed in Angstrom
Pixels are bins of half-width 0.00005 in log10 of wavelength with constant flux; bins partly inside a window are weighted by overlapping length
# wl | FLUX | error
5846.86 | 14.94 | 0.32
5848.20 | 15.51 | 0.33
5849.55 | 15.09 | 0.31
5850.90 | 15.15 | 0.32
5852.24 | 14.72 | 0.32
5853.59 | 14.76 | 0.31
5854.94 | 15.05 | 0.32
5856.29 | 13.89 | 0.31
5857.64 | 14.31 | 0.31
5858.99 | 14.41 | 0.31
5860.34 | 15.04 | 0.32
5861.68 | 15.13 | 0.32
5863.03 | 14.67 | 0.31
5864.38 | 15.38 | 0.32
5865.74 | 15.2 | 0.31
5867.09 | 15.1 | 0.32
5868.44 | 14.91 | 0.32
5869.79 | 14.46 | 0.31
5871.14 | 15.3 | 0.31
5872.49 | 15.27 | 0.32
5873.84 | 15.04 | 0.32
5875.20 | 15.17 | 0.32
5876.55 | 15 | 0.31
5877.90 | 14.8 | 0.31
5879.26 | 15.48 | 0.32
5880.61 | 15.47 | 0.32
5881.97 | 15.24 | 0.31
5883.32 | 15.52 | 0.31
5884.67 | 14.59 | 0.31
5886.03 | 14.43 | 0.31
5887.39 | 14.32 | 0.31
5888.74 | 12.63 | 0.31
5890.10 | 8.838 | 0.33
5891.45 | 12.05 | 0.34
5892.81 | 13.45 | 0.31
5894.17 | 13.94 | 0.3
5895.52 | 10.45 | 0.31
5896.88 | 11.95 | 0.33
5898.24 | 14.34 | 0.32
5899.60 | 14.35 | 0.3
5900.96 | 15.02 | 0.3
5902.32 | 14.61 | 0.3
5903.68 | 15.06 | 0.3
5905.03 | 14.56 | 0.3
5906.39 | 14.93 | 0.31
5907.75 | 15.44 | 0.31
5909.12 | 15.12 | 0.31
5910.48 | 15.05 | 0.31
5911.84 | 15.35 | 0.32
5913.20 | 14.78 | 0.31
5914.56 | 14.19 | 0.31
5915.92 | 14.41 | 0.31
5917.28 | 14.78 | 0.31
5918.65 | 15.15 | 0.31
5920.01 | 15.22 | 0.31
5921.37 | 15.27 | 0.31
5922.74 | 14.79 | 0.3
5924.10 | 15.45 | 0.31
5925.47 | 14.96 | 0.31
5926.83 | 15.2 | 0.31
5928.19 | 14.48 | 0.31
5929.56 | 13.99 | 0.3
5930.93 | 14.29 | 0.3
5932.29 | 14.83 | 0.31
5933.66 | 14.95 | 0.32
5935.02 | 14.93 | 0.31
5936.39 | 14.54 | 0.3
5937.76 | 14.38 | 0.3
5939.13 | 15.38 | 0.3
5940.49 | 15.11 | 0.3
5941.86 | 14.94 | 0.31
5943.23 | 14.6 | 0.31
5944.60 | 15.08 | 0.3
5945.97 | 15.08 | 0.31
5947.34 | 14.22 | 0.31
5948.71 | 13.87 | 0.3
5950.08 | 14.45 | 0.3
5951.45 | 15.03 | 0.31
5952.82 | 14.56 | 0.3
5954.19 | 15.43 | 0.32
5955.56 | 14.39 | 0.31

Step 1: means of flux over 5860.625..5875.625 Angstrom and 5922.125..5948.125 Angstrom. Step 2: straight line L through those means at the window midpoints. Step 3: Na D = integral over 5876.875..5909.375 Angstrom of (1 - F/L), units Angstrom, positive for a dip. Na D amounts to 2.0 Angstrom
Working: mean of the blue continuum 15.1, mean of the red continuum 14.8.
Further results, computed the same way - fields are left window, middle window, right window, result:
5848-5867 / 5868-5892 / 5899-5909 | 0.8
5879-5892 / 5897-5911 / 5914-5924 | -0.3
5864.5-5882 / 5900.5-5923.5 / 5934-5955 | 0.0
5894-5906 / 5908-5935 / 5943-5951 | -1.3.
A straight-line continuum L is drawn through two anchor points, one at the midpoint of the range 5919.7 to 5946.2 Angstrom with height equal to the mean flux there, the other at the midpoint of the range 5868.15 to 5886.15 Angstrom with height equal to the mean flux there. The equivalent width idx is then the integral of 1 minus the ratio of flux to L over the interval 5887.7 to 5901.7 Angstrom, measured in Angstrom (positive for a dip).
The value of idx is 2.10 Angstrom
